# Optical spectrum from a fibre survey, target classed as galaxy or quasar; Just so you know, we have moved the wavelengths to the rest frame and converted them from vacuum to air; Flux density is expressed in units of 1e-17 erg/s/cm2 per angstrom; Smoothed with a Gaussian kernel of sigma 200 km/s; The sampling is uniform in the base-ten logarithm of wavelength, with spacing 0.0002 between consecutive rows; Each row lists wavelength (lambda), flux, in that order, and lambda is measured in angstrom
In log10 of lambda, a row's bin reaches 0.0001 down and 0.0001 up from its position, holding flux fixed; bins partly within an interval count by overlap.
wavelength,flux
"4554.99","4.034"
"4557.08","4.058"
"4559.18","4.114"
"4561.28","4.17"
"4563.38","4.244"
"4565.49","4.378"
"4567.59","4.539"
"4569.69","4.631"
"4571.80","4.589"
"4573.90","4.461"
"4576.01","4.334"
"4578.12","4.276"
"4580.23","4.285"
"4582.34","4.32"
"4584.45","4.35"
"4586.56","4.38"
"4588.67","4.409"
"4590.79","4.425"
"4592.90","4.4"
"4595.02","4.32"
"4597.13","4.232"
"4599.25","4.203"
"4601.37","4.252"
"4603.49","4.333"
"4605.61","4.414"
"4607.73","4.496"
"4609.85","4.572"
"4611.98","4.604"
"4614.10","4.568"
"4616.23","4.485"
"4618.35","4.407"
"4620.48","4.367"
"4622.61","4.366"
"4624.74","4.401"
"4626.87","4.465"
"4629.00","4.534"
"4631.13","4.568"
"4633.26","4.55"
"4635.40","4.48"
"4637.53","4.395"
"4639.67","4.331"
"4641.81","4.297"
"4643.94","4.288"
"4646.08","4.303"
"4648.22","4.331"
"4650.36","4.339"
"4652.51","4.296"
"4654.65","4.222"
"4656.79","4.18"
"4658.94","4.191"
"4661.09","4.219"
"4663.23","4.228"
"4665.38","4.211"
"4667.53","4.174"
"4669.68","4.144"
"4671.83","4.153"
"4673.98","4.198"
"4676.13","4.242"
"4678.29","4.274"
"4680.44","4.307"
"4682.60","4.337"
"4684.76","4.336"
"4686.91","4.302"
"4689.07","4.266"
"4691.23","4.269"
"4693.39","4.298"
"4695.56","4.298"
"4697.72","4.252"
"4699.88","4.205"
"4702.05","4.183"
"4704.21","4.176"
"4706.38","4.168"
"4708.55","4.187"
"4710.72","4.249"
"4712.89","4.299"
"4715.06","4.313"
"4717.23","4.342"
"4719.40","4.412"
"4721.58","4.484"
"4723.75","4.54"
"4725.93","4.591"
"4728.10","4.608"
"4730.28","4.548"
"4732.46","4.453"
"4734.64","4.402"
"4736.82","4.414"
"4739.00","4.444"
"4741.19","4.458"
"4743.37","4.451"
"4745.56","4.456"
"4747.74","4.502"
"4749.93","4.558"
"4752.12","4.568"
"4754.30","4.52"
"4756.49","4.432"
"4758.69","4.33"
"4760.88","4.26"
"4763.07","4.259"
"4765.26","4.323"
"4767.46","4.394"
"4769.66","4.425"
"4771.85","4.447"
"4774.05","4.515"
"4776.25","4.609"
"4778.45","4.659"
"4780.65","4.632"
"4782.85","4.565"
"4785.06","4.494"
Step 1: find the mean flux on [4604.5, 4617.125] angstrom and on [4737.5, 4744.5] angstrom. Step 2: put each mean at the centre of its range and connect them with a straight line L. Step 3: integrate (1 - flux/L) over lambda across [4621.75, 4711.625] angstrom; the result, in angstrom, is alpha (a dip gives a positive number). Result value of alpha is 4.0 angstrom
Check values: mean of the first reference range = 4.52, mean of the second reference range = 4.44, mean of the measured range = 4.29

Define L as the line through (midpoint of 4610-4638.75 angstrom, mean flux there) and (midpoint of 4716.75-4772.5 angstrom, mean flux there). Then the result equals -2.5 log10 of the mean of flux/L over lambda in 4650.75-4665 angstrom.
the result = 0.061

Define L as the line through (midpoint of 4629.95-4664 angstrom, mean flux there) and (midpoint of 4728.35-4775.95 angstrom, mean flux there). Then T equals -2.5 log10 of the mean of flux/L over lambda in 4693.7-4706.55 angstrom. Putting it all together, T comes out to 0.04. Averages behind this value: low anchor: 4.33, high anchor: 4.44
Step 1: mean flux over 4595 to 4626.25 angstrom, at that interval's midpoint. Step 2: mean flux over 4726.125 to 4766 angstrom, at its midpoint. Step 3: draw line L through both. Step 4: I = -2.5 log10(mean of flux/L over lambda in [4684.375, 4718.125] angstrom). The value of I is 0.04 mag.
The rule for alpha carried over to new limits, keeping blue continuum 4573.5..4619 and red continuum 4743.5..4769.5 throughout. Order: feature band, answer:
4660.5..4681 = 0.9 angstrom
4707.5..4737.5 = 0.0 angstrom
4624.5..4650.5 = -0.1 angstrom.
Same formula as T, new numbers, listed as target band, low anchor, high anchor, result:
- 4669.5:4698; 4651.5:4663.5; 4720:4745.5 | 0.01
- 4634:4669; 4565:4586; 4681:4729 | 0.02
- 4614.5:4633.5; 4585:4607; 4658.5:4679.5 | -0.04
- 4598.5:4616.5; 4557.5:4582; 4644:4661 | -0.03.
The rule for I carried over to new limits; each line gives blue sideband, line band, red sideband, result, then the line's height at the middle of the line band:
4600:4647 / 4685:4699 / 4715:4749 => 0.04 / 4.45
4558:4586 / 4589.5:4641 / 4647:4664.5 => -0.03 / 4.3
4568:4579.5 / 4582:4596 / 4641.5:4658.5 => 0.01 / 4.42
